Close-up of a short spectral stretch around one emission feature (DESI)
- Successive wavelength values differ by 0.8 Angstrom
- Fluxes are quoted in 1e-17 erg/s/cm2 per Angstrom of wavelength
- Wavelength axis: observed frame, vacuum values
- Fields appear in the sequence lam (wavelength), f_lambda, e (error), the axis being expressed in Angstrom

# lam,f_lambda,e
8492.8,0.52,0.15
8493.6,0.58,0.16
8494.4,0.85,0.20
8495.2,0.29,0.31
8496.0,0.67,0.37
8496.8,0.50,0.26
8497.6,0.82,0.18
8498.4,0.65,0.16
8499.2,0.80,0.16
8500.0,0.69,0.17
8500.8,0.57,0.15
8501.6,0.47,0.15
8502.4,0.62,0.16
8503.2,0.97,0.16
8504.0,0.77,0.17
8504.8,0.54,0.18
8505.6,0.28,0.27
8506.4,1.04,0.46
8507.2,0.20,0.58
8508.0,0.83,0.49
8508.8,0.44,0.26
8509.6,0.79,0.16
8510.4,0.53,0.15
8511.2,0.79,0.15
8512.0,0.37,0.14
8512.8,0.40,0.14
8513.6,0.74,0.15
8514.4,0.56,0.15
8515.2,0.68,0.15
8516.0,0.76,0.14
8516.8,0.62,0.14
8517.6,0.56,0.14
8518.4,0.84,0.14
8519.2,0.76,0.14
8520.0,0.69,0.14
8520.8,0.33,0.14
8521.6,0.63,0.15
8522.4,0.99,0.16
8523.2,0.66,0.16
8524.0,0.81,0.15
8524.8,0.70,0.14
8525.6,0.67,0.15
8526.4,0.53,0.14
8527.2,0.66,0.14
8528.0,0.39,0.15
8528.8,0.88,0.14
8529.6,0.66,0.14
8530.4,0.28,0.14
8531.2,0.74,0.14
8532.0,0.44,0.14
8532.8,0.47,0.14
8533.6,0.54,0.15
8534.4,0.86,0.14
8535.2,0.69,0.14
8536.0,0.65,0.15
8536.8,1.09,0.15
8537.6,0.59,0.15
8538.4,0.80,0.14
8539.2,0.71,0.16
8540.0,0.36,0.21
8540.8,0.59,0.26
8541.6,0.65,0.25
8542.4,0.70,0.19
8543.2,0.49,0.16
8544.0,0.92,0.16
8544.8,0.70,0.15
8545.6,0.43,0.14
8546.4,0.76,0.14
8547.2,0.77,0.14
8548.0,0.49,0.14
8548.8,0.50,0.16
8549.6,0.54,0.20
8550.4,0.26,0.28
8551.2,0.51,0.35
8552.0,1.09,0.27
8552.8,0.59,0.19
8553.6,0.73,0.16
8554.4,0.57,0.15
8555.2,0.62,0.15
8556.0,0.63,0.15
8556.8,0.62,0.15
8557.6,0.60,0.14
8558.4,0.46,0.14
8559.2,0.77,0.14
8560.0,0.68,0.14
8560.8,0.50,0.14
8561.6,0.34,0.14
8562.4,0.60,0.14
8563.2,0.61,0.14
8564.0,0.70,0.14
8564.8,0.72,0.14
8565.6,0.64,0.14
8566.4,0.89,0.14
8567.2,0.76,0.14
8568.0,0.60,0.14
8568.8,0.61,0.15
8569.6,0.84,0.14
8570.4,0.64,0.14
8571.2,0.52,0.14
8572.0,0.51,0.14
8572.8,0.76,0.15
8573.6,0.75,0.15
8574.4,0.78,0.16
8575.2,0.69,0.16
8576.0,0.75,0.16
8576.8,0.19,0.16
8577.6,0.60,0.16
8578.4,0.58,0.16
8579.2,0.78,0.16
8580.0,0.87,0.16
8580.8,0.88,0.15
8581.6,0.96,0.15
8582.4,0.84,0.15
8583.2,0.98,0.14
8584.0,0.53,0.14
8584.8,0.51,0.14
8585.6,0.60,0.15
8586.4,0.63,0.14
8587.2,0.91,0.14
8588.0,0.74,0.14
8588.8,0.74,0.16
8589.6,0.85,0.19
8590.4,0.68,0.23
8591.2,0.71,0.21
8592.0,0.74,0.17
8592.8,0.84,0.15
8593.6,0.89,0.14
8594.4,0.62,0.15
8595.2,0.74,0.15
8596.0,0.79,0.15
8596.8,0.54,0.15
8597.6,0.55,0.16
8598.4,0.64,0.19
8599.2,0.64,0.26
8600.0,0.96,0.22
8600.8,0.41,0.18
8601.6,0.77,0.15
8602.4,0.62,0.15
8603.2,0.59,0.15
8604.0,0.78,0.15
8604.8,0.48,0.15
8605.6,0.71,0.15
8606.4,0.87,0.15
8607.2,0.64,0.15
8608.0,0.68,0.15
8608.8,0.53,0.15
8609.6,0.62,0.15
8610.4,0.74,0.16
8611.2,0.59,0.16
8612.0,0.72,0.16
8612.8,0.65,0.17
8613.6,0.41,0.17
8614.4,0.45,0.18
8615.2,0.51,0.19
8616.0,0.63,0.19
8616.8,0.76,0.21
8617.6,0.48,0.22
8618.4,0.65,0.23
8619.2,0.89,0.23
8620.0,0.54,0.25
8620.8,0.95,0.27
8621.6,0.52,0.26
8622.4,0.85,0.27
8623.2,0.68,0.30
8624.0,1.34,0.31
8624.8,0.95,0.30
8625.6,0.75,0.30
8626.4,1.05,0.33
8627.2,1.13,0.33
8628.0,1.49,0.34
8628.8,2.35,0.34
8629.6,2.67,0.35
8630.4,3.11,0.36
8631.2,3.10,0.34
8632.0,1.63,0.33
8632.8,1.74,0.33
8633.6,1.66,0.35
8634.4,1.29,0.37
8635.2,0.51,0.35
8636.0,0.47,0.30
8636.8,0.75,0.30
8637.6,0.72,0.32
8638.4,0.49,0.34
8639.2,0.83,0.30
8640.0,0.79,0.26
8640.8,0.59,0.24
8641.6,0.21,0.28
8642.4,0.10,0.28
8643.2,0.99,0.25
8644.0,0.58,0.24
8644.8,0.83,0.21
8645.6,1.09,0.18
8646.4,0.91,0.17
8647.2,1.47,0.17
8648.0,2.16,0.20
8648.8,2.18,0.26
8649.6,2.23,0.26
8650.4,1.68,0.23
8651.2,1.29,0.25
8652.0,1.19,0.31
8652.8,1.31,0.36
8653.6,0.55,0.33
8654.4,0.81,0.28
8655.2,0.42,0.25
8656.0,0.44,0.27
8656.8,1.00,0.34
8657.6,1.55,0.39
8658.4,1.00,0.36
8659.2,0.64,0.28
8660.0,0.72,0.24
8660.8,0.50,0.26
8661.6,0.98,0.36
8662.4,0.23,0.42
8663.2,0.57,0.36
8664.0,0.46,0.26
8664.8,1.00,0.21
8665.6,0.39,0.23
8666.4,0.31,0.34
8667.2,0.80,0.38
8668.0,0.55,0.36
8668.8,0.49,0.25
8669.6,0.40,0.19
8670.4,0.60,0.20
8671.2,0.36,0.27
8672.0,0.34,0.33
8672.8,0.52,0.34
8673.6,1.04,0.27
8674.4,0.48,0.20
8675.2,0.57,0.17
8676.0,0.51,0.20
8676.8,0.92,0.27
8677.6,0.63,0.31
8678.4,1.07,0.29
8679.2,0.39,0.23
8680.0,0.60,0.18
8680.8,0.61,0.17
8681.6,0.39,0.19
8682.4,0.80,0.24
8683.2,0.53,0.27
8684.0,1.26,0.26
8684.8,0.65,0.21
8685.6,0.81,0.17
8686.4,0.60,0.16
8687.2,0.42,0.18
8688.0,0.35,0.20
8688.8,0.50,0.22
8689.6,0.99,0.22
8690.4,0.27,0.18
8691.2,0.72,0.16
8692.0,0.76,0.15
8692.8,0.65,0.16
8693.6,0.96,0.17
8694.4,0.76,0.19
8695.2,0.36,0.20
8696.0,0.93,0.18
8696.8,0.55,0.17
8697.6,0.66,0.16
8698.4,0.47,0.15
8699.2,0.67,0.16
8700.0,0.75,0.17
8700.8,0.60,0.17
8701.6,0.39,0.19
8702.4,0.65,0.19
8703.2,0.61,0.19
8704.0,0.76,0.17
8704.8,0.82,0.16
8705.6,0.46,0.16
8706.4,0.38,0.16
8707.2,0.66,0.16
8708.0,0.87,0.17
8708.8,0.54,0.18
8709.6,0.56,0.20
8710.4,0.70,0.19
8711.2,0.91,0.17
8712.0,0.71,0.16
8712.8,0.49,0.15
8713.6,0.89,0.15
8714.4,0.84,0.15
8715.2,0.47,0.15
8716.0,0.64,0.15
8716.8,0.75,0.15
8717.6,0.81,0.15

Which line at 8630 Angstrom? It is [S II]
